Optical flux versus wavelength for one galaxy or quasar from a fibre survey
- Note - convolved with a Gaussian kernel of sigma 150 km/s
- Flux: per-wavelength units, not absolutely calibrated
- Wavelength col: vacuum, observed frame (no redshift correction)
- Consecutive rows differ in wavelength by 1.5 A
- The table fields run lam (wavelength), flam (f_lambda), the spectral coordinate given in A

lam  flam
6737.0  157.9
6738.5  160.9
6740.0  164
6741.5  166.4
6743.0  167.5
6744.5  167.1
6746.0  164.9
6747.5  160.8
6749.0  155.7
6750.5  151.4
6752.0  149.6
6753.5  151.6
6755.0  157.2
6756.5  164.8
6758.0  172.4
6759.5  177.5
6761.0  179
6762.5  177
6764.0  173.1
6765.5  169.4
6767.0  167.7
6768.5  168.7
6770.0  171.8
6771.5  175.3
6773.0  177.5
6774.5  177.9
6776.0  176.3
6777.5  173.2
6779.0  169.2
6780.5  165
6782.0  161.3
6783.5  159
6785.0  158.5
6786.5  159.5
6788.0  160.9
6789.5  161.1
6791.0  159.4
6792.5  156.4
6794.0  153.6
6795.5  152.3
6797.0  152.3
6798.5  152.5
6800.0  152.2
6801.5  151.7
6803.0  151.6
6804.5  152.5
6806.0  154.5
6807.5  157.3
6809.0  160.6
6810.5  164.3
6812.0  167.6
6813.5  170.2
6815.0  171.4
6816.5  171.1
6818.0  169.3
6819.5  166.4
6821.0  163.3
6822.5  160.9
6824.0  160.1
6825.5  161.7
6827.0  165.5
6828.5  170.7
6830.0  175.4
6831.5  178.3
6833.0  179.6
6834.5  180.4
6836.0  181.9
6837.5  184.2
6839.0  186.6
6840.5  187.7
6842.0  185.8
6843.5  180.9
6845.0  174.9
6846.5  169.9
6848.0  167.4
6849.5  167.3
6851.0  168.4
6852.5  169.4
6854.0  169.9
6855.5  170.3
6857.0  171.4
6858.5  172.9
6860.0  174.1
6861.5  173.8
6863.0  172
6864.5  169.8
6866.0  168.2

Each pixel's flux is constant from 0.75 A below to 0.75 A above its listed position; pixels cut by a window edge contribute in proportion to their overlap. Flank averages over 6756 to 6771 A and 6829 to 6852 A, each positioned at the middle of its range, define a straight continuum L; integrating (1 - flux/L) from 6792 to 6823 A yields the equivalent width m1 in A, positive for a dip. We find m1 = 2.79 A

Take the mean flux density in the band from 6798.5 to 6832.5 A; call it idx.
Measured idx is 163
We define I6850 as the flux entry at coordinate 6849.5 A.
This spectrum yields 167.3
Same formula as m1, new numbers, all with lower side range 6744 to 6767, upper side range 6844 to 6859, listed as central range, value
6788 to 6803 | 1.11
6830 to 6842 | -0.92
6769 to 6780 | -0.54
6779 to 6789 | 0.31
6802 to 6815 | 0.58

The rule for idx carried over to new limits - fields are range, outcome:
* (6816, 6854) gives 173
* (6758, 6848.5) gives 168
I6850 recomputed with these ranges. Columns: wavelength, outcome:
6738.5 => 160.9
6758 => 172.4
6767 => 167.7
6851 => 168.4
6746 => 164.9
